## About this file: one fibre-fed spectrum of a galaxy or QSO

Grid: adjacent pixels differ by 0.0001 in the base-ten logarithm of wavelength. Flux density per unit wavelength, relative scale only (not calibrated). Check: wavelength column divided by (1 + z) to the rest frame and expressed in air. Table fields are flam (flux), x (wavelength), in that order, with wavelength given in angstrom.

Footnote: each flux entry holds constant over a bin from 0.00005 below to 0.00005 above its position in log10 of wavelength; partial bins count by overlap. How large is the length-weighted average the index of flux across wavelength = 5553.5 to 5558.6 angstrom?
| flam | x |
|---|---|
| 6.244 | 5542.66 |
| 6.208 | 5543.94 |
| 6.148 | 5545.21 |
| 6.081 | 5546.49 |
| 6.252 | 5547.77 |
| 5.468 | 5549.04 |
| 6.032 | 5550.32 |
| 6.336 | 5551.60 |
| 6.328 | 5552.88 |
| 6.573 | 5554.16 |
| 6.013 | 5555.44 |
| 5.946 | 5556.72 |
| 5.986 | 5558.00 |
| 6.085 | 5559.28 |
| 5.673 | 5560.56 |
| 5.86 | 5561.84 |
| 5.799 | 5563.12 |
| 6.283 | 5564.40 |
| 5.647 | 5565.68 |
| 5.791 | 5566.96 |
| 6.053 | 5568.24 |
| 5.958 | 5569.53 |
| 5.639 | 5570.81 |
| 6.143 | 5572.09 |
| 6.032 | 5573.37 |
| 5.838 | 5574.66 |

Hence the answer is 6.13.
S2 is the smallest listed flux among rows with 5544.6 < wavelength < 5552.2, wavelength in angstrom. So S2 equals 5.468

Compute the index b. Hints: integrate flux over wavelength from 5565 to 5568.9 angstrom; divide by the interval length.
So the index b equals 5.83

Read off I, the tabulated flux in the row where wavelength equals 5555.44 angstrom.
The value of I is 6.013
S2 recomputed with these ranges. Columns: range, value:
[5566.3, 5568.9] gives 5.791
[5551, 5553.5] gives 6.328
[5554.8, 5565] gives 5.673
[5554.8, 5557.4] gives 5.946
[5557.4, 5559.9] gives 5.986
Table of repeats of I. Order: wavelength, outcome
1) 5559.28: 6.085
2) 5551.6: 6.336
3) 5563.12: 5.799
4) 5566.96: 5.791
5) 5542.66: 6.244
